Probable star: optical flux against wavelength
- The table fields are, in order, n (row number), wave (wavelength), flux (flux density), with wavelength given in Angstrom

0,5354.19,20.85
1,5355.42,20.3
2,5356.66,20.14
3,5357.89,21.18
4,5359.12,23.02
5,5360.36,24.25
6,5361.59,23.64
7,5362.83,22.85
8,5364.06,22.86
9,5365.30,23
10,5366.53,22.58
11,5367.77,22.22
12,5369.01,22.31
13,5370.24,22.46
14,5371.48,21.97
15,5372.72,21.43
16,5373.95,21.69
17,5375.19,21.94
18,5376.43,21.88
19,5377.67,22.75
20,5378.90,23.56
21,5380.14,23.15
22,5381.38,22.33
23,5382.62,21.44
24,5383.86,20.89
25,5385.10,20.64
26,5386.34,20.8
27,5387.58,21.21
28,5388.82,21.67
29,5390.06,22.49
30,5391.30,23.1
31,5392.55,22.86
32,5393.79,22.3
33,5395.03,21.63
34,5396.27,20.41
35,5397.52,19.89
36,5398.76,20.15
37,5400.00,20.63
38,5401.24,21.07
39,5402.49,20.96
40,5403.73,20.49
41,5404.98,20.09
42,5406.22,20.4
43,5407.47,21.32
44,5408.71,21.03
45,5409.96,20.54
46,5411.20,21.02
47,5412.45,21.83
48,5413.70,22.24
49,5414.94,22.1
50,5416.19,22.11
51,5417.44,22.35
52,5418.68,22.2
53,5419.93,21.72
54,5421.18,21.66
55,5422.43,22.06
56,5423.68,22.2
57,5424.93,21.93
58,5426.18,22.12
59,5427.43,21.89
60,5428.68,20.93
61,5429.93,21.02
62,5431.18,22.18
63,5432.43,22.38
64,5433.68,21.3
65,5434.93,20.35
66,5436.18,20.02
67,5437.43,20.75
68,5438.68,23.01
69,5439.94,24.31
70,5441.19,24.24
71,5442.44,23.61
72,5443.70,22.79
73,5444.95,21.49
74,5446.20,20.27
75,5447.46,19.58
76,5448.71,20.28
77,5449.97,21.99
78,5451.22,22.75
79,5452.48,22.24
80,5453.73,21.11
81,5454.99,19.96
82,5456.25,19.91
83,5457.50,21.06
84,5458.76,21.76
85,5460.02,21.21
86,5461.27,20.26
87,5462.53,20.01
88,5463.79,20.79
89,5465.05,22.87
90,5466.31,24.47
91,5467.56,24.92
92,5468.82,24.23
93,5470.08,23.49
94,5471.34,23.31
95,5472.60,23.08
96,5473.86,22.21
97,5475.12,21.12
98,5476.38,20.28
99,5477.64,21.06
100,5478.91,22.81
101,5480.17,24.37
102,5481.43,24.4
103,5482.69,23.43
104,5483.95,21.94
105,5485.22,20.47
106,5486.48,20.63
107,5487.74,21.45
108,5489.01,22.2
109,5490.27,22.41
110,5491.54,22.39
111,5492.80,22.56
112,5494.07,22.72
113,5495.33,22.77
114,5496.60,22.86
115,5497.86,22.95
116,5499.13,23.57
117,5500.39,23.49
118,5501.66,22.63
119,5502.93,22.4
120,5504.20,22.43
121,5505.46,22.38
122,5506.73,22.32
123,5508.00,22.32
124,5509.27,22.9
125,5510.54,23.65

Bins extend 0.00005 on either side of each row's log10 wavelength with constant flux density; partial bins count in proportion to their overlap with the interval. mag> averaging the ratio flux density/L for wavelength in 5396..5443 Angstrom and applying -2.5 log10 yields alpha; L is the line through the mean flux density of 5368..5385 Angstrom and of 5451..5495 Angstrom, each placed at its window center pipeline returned 0.03 mag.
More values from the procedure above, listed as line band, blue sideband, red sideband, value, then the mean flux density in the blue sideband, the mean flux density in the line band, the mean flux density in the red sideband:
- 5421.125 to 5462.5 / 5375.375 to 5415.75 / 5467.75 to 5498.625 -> 0.02 mag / 21.5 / 21.6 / 22.5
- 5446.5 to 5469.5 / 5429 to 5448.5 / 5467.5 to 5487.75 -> 0.03 mag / 21.8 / 21.6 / 22.5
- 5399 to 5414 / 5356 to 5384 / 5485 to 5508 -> 0.07 mag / 22.3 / 20.9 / 22.4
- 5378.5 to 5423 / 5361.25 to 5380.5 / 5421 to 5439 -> 0.03 mag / 22.5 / 21.5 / 21.6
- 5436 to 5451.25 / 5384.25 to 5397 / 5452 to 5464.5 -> -0.05 mag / 21.7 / 22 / 20.8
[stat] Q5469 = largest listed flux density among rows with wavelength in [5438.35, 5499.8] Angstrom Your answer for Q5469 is 24.92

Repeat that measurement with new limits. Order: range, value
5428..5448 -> 24.31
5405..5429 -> 22.35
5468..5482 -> 24.4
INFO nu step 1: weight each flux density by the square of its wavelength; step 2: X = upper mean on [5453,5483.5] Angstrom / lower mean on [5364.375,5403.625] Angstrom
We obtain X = 1.1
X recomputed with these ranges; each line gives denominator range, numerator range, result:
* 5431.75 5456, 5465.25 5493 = 1.06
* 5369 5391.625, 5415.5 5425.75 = 1.02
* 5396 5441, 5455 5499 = 1.06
